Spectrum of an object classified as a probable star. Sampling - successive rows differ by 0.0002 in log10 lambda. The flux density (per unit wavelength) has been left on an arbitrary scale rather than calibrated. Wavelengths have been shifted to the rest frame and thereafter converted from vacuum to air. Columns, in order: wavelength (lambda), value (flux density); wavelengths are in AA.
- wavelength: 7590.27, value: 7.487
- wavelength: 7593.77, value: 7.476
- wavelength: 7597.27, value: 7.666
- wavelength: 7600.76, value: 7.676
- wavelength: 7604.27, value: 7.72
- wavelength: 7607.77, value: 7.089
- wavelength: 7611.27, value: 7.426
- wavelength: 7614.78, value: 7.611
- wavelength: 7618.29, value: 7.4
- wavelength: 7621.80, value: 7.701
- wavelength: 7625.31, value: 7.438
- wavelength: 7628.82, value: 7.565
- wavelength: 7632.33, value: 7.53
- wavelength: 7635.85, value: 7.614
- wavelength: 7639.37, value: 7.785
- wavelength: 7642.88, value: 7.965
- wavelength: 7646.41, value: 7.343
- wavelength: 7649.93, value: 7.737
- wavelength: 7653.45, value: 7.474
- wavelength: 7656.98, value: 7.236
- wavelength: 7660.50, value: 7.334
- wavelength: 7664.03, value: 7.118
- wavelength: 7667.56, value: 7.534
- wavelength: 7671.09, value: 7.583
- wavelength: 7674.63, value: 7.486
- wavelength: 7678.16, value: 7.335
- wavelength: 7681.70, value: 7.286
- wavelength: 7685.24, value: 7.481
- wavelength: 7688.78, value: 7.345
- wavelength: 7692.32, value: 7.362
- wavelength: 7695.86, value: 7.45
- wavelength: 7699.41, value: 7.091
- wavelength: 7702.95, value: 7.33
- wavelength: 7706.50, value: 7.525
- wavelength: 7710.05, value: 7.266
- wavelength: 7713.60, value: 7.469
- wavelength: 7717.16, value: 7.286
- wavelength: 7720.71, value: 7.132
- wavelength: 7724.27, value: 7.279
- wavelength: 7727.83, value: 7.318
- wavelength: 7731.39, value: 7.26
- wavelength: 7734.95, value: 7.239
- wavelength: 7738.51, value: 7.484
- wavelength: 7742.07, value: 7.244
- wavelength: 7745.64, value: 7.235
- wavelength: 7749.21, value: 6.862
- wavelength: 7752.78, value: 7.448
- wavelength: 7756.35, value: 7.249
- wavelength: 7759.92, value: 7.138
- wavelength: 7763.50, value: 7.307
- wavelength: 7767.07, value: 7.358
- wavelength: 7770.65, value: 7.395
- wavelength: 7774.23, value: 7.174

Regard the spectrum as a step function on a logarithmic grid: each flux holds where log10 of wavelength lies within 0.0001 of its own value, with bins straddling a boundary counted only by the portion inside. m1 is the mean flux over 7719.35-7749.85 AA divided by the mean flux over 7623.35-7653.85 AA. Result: 0.95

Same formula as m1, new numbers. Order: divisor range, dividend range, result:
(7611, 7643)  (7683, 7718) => 0.97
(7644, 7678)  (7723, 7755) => 0.98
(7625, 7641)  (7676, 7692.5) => 0.97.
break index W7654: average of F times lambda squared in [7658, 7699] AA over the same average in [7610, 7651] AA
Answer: 0.98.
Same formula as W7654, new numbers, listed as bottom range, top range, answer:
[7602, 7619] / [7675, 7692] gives 1.01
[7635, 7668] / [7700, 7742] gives 0.99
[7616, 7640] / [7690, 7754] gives 0.99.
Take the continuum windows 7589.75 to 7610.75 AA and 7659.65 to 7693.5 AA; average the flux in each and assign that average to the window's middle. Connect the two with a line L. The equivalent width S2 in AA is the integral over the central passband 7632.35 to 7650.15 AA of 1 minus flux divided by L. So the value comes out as -0.5 AA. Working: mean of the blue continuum 7.52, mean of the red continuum 7.39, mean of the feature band 7.67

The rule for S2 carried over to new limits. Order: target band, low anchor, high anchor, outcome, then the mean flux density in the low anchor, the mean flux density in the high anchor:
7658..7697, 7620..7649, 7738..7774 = 0.55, 7.62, 7.26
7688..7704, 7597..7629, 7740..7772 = 0.11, 7.52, 7.25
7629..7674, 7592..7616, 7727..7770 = -0.51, 7.52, 7.26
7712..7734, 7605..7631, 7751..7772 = 0.21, 7.47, 7.31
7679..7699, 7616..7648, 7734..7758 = 0.16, 7.59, 7.25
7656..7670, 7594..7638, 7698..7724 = 0.18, 7.54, 7.3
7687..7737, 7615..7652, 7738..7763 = 0.27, 7.61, 7.23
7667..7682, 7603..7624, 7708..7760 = -0.16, 7.48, 7.27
